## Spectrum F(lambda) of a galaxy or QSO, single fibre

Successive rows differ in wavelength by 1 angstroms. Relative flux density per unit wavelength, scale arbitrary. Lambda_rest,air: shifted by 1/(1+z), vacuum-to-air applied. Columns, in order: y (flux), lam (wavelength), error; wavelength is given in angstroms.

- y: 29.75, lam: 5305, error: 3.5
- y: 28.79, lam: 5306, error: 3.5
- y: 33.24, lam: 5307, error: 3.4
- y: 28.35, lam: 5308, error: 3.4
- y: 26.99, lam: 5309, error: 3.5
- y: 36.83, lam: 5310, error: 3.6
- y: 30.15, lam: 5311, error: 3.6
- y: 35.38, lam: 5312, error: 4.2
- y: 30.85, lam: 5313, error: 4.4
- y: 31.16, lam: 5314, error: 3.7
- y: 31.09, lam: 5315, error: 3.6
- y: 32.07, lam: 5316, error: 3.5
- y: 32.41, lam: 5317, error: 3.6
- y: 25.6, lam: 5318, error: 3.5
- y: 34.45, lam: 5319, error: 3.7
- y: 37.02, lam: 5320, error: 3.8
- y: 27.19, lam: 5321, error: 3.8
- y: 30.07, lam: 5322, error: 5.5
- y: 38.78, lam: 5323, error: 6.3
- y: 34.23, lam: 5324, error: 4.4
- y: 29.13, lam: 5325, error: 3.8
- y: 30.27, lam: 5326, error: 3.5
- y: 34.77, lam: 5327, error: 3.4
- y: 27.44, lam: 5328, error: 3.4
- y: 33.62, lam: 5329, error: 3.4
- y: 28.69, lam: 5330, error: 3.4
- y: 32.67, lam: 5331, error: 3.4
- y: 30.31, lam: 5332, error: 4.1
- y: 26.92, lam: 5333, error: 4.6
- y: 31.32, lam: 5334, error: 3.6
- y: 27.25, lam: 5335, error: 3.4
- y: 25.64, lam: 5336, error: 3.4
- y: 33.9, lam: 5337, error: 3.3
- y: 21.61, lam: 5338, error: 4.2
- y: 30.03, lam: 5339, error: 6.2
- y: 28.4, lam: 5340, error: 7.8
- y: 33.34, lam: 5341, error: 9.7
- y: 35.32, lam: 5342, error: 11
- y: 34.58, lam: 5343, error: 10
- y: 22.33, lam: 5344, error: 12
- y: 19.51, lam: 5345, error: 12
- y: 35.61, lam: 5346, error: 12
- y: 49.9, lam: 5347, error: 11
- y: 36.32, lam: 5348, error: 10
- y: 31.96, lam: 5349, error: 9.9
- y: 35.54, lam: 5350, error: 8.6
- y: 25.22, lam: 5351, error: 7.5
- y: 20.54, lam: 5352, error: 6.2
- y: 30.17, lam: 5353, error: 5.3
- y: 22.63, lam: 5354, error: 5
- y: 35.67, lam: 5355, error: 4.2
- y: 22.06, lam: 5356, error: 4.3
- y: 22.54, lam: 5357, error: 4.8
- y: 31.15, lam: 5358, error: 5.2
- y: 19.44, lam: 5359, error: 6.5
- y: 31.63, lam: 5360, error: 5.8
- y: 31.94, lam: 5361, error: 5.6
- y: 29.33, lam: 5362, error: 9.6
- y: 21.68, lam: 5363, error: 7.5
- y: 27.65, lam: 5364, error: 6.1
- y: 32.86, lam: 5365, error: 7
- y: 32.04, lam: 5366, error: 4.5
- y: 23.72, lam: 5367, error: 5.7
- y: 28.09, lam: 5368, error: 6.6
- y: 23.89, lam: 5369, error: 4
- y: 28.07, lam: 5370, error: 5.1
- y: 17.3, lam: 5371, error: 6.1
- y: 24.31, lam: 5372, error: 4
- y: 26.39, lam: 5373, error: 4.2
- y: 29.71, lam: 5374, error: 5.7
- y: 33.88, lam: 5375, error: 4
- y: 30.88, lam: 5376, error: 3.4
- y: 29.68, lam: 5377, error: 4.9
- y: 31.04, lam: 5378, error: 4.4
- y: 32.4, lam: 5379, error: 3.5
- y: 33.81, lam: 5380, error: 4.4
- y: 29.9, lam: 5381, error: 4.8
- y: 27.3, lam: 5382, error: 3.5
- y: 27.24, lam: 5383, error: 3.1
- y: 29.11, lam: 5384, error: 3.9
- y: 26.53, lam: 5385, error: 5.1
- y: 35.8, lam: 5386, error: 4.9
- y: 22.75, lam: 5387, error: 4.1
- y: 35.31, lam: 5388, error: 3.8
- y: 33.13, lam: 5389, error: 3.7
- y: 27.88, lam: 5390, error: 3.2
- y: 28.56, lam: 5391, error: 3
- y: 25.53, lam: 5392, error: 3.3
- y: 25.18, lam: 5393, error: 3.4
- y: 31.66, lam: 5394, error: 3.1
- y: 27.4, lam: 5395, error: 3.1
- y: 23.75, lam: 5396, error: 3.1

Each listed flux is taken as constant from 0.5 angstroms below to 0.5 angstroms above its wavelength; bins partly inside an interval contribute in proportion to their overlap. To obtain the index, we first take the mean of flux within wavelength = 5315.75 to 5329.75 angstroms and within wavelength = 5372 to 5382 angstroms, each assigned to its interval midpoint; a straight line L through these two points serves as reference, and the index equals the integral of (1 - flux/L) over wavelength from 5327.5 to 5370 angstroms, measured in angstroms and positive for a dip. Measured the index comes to 2.7 angstroms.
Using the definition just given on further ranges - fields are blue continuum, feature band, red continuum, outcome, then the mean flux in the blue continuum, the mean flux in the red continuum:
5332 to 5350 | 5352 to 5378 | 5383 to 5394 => 2.2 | 30.9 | 29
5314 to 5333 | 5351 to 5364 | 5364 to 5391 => 1.4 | 31.5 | 28.9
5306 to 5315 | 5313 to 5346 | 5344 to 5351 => 1.9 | 31.4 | 33.2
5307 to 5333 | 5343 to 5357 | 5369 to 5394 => 0.2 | 31.5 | 28.8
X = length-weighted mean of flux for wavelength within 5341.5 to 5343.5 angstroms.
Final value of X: 35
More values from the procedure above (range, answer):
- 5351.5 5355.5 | 27.3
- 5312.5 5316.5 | 31.3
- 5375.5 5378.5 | 30.5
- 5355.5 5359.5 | 23.8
